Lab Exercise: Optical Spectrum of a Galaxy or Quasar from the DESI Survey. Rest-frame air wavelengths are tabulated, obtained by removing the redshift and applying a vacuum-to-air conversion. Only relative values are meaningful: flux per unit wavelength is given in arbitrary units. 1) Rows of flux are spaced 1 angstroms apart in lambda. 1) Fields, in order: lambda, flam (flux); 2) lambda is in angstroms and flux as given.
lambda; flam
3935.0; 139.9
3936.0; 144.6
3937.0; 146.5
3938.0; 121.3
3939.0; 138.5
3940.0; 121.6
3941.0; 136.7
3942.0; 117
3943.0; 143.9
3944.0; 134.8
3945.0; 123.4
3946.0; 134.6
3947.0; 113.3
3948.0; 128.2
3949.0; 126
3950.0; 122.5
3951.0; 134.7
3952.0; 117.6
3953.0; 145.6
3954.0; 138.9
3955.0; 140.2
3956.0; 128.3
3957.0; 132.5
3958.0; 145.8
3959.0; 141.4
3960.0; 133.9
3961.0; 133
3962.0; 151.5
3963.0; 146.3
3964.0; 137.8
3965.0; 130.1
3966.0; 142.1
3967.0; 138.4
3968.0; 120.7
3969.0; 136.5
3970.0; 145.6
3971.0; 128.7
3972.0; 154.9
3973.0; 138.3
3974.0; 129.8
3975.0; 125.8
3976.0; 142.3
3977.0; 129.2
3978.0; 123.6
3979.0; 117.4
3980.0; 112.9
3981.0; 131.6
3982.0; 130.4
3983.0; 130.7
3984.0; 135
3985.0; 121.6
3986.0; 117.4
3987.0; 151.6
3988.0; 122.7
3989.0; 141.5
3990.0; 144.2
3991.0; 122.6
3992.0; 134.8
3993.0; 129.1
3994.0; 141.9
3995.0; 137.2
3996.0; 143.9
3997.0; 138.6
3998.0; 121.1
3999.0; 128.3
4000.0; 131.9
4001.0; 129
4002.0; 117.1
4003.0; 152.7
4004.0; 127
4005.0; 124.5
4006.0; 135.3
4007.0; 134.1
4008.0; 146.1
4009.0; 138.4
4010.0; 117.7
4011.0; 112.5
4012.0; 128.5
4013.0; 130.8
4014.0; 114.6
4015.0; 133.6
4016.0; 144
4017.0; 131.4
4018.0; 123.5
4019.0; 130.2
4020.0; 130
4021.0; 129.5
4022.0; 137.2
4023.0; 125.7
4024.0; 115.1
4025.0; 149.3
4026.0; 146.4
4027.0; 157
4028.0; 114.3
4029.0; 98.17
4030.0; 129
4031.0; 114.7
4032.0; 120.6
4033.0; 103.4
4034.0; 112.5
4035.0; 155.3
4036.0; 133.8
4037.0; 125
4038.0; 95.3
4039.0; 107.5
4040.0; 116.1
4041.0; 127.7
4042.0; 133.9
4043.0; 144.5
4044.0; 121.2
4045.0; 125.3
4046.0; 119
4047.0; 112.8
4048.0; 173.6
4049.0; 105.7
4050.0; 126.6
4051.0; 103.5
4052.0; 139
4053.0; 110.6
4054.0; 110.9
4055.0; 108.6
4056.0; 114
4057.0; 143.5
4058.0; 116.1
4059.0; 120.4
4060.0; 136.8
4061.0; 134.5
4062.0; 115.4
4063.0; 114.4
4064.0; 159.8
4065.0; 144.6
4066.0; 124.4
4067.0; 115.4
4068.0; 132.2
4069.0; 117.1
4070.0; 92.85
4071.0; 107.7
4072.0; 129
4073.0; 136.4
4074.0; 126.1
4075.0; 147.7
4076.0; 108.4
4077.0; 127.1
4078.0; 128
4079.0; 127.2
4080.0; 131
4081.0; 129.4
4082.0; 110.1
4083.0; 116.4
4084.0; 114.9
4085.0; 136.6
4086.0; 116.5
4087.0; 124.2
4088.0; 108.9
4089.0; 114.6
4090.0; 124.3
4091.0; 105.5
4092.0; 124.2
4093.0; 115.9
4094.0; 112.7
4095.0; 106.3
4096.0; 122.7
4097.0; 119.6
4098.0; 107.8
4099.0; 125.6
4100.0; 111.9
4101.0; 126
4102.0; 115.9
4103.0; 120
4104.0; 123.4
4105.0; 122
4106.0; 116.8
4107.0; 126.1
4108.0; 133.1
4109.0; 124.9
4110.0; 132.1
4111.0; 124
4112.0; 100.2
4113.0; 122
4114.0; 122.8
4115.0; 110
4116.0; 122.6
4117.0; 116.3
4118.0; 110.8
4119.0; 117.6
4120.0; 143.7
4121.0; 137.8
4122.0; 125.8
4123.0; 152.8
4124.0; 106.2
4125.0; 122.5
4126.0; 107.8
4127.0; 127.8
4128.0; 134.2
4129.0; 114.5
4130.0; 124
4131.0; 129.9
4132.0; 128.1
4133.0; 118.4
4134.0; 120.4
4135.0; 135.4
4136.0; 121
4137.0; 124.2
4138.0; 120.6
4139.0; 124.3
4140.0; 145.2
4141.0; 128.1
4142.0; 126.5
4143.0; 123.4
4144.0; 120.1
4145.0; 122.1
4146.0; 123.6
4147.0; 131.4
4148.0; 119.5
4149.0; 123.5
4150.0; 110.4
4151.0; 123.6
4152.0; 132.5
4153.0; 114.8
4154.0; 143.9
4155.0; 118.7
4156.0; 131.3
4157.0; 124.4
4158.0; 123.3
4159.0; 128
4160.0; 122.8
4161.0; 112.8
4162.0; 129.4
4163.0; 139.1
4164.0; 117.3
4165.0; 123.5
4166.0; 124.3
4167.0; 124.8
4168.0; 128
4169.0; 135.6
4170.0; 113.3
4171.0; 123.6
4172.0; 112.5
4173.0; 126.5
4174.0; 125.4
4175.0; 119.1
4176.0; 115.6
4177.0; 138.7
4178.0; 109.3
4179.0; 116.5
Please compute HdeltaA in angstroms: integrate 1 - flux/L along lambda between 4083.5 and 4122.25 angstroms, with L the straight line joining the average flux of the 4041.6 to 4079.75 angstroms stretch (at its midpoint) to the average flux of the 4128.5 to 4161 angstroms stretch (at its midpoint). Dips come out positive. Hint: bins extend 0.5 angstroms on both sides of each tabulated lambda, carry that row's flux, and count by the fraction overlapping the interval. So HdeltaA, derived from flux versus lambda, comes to 1.5 angstroms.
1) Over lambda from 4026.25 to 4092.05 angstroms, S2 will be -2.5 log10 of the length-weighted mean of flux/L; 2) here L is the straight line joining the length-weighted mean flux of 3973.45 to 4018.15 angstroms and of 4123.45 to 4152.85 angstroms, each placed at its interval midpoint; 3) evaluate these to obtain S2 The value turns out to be 0.04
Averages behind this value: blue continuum 131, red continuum 124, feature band 123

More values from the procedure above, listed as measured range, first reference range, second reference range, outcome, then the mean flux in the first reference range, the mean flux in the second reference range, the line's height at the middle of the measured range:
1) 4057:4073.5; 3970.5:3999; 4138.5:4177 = 0.028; 132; 125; 129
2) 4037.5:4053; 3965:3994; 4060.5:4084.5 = 0.033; 132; 125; 127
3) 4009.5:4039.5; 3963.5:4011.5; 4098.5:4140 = 0.035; 132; 123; 130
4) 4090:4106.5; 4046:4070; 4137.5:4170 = 0.066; 124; 125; 125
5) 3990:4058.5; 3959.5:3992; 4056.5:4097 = 0.009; 133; 123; 128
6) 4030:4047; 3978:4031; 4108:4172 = 0.058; 130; 124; 129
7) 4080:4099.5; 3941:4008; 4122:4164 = 0.084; 133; 125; 128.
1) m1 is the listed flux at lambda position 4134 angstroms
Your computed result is 120.4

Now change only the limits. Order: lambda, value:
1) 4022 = 137.2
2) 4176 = 115.6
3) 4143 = 123.4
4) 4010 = 117.7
